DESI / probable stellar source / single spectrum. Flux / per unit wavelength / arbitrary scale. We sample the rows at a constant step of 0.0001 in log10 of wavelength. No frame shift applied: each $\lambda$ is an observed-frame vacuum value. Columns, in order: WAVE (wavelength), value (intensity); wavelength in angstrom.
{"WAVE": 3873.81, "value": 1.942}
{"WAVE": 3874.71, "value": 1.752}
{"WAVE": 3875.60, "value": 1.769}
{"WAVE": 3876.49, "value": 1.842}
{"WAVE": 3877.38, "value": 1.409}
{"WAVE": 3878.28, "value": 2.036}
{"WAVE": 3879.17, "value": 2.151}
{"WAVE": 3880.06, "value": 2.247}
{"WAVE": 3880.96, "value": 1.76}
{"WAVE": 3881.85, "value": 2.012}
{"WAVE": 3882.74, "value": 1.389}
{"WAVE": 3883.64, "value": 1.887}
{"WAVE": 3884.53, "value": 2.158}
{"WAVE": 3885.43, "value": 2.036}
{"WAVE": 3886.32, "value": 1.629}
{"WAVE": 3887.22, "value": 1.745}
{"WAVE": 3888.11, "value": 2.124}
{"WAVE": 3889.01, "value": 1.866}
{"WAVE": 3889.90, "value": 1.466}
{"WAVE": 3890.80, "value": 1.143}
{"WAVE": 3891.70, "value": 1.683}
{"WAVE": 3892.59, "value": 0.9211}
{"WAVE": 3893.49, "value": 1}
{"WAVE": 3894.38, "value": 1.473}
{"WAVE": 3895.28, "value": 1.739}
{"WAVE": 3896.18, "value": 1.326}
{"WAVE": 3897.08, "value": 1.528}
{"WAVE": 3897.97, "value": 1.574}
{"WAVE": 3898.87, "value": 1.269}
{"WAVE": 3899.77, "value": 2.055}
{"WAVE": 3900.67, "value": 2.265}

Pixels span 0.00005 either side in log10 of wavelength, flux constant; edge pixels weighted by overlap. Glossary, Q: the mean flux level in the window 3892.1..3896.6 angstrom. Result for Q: 1.3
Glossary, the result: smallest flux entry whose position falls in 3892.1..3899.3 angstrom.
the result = 0.9211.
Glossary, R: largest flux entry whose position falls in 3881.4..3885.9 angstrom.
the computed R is 2.158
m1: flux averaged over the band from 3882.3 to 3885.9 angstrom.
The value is 1.87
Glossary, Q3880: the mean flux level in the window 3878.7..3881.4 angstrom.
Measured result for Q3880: 2.05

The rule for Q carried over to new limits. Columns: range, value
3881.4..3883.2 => 1.7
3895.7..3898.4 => 1.48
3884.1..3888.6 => 1.93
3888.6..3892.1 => 1.53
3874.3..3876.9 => 1.79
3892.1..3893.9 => 0.98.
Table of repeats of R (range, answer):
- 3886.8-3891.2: 2.124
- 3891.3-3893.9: 1.683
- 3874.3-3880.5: 2.247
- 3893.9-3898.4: 1.739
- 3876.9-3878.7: 2.036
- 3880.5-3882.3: 2.012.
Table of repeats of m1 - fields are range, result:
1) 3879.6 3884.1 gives 1.86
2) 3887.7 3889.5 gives 1.98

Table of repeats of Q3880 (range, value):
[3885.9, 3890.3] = 1.77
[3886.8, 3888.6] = 1.94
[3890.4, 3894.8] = 1.25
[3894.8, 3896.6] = 1.53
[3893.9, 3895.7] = 1.59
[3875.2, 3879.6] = 1.84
